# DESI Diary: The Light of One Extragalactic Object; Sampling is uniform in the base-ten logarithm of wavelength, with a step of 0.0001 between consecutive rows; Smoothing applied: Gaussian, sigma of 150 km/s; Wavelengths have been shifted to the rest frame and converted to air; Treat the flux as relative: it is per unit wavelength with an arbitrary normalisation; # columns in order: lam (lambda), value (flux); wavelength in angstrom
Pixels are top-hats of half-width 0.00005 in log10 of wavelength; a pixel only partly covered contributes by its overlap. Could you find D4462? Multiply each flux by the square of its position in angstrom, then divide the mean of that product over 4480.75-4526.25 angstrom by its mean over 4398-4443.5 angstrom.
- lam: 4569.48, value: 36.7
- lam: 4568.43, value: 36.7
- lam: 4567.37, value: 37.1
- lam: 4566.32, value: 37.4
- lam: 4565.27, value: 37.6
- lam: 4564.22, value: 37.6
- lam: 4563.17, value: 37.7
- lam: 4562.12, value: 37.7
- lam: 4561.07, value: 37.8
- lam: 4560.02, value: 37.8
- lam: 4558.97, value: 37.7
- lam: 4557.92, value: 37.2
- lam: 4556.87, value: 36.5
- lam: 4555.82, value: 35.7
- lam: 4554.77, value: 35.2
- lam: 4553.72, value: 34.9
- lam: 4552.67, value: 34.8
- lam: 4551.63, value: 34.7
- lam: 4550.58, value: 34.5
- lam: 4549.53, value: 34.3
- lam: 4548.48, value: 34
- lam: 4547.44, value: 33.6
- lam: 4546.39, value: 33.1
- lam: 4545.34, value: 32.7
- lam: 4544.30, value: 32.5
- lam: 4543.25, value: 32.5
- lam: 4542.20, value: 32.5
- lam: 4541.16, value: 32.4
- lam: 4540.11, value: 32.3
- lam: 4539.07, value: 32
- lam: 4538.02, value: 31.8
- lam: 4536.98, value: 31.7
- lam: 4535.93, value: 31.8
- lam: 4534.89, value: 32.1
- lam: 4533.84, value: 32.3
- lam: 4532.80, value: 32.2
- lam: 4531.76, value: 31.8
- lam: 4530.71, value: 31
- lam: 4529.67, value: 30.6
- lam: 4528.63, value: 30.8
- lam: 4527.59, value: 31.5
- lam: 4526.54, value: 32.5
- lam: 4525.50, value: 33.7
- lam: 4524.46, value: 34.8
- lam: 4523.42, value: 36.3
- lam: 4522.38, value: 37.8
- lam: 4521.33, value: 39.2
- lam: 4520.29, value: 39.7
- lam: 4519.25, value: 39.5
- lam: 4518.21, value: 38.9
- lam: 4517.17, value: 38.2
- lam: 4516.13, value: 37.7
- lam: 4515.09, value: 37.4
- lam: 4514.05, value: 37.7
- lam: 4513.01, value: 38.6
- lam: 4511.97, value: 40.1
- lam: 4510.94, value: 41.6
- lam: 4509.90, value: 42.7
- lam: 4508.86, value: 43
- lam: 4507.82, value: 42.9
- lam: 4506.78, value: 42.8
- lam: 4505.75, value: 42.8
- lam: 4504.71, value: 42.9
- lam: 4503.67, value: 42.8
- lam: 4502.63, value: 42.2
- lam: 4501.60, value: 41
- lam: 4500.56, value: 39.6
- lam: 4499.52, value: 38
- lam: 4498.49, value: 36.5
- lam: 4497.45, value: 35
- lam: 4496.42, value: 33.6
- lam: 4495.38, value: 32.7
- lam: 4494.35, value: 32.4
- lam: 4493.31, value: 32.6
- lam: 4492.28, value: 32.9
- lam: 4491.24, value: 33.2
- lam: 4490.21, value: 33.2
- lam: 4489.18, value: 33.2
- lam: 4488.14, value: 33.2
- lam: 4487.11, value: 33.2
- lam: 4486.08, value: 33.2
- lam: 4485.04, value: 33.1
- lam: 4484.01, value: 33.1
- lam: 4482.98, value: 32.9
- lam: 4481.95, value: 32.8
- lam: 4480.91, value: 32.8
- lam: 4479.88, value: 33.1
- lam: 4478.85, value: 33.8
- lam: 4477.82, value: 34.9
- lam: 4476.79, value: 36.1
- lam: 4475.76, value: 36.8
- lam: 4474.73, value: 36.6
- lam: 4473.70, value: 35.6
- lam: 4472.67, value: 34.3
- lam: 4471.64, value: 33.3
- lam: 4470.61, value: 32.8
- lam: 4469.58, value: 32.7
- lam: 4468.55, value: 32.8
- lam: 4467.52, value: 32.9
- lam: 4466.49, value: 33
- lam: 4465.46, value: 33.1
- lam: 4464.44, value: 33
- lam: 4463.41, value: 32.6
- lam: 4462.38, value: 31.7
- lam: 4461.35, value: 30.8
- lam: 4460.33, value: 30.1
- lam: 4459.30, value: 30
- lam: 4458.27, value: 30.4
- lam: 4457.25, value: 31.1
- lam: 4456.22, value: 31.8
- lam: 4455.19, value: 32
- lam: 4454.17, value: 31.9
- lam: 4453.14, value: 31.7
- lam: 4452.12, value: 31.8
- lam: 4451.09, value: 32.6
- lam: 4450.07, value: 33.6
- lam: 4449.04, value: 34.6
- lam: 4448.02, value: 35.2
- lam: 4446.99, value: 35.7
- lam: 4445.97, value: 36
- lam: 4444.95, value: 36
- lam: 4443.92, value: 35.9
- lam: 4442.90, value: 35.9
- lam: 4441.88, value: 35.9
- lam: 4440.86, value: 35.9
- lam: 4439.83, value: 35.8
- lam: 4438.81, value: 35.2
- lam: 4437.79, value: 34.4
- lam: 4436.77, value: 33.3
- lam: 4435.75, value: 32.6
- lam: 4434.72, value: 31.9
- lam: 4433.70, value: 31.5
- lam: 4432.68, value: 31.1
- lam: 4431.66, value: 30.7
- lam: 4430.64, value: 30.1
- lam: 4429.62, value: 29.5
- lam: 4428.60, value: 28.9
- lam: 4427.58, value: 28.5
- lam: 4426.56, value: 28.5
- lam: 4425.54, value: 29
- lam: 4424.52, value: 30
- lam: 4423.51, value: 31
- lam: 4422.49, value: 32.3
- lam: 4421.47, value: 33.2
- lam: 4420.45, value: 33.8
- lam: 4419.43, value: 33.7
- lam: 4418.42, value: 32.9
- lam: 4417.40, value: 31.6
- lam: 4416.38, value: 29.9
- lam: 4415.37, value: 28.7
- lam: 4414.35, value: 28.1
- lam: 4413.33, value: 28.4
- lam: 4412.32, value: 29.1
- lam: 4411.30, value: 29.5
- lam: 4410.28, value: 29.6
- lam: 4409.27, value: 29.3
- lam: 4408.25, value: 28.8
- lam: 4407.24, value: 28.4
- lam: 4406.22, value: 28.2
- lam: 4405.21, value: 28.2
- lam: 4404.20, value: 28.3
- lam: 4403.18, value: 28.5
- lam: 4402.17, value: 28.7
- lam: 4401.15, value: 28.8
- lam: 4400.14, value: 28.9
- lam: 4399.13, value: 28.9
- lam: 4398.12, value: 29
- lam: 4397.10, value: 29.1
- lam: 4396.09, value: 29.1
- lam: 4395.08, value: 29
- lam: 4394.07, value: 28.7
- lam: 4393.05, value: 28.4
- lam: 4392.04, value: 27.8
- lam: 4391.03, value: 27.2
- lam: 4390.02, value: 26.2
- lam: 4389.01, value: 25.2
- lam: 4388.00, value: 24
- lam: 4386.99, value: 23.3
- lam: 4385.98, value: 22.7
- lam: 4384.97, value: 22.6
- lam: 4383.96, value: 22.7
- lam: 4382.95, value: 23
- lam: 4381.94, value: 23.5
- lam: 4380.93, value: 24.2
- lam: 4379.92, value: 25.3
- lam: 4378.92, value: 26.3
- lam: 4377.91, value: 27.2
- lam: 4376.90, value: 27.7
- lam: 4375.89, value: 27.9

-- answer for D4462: 1.2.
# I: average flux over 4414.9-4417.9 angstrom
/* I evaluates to 30.1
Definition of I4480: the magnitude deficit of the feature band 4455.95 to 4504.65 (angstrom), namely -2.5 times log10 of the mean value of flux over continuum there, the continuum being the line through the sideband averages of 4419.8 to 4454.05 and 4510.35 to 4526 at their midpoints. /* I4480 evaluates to 0.05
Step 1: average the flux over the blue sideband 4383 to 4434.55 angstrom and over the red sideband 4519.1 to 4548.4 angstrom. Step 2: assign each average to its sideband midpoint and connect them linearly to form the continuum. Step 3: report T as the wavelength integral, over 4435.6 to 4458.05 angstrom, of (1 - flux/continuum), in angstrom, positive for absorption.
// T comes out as -2.89 angstrom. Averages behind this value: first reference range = 28.8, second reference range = 33.3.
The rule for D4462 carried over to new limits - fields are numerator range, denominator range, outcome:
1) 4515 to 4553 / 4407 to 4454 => 1.11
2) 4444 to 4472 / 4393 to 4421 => 1.14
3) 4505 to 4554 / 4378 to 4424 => 1.34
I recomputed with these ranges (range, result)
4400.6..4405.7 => 28.5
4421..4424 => 32.1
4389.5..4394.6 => 27.6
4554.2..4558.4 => 36.1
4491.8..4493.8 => 32.8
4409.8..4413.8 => 29.1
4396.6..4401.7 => 28.9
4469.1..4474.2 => 33.7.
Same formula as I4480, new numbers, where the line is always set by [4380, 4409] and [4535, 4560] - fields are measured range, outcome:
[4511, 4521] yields -0.20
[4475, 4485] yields -0.11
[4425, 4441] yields -0.11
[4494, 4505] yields -0.19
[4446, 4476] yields -0.10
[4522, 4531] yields -0.01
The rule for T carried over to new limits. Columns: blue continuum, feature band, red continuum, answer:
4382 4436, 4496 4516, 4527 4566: -4.68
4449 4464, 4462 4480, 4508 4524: -0.18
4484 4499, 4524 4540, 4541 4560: 1.00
